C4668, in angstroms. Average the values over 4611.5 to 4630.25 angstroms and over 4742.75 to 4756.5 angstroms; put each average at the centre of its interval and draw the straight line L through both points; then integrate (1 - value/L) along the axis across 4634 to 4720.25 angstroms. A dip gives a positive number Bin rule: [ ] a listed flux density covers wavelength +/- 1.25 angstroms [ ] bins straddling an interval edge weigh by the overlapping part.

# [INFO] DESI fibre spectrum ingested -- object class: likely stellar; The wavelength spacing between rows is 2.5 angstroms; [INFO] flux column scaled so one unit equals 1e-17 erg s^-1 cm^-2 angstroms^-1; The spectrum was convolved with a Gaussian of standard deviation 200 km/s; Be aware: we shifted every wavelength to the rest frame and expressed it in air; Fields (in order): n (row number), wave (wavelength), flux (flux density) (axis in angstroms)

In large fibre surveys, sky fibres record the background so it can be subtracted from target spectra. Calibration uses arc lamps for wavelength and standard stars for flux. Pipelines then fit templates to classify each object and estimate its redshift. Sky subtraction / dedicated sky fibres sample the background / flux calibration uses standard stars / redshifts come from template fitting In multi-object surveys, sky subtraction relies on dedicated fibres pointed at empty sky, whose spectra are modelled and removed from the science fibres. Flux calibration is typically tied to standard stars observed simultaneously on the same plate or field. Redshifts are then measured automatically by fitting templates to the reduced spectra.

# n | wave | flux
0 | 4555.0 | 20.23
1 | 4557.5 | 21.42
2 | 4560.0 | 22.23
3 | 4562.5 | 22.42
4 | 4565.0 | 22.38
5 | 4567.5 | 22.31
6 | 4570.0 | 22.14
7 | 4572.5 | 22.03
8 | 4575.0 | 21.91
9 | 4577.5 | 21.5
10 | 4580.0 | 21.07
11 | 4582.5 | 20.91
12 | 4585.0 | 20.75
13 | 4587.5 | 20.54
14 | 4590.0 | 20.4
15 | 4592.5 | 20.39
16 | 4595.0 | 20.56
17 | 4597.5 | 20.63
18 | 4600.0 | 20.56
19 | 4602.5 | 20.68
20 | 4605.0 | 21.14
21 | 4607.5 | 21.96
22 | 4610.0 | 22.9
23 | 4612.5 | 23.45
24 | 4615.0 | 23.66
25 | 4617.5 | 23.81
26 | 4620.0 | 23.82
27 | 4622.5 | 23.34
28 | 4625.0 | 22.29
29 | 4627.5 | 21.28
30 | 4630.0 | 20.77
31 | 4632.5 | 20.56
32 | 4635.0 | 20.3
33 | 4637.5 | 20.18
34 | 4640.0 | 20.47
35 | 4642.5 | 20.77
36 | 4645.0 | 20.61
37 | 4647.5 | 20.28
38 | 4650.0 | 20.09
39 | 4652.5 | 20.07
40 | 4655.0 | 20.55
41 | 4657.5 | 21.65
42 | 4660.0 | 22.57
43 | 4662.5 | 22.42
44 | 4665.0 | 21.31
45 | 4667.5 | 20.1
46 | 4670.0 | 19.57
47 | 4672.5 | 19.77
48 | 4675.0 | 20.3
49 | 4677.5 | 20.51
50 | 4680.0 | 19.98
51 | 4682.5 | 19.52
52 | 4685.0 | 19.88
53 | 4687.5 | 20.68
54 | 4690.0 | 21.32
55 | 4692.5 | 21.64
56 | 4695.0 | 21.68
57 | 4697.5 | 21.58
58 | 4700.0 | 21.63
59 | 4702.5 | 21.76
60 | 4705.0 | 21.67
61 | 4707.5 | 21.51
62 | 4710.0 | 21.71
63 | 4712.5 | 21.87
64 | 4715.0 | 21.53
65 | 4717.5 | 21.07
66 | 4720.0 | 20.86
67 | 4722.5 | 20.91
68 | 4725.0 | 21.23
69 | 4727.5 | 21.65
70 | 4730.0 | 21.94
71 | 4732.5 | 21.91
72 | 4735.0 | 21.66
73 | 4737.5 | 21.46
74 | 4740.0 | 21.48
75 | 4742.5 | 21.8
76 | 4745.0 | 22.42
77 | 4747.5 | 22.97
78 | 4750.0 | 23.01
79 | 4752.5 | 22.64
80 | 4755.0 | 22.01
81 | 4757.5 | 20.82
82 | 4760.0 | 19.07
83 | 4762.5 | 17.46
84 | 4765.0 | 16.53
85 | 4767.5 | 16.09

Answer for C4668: 7.0 angstroms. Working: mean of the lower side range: 22.9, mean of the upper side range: 22.5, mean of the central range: 20.9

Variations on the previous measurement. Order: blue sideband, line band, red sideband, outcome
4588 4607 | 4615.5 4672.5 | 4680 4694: -1.7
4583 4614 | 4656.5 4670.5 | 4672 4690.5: -0.6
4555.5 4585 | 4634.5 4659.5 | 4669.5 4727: 0.9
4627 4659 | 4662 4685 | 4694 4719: 0.8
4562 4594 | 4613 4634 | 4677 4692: -1.5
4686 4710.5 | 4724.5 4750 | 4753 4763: -1.6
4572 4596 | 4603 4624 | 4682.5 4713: -1.8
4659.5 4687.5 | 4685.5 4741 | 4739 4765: -1.7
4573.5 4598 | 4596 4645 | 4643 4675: -2.0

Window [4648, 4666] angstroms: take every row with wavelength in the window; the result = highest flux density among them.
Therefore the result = 22.57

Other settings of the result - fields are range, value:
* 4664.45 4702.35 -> 21.68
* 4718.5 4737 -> 21.94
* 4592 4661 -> 23.82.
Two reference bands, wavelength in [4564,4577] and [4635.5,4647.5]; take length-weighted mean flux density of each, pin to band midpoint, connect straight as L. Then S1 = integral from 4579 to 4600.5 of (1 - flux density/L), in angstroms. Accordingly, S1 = 1.0 angstroms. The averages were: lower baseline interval 22.1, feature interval 20.6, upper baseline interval 20.5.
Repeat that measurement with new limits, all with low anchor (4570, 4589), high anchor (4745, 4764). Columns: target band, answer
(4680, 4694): 0.4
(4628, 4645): 0.6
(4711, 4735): -0.3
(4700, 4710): -0.2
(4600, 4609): 0.0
